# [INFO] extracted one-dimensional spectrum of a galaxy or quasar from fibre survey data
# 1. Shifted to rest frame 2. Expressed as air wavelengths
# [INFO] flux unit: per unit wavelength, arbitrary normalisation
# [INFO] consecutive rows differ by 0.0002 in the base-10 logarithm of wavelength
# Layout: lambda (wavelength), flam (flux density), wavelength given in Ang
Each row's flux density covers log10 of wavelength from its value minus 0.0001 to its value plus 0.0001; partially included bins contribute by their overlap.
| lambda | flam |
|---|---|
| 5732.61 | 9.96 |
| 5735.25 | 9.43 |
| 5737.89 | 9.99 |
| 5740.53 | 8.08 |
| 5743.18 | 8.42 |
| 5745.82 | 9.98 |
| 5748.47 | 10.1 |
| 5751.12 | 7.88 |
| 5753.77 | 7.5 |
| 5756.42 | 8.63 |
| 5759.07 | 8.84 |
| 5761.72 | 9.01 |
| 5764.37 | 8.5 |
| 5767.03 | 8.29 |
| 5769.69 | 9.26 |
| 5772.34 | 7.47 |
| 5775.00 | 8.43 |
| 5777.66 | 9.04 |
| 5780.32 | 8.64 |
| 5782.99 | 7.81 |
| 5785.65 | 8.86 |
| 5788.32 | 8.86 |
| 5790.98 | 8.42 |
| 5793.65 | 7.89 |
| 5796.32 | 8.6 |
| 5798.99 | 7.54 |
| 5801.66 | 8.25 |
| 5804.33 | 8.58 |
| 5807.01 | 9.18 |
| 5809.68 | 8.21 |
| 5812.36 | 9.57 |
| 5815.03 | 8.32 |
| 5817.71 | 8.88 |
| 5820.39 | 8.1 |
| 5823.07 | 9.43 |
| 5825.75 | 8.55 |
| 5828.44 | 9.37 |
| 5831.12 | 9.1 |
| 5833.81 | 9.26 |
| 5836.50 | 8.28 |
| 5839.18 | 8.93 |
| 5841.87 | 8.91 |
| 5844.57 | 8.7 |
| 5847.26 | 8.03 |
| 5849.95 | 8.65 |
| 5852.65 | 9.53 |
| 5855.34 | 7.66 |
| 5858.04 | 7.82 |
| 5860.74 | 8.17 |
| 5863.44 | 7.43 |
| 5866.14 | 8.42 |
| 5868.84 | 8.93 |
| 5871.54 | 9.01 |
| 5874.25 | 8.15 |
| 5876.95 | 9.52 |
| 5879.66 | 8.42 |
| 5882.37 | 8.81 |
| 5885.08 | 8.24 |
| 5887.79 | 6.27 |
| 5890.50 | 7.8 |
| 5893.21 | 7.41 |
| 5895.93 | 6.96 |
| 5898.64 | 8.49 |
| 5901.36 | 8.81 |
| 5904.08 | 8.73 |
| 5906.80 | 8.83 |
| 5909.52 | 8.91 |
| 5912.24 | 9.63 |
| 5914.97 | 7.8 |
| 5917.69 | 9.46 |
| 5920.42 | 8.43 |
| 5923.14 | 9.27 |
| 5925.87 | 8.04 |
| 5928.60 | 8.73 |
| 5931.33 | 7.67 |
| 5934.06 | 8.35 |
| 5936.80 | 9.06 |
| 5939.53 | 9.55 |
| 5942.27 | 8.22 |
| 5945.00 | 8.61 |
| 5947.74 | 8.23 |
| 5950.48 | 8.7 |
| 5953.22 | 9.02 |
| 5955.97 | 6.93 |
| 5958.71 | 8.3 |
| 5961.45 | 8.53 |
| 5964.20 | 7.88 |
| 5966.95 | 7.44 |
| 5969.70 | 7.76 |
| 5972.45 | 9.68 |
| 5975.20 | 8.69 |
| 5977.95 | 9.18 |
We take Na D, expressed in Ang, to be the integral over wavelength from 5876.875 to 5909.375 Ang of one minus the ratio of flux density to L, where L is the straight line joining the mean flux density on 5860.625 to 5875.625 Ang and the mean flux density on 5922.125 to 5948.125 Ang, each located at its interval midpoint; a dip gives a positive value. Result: 1.1 Ang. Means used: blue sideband 8.37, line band 8.16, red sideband 8.58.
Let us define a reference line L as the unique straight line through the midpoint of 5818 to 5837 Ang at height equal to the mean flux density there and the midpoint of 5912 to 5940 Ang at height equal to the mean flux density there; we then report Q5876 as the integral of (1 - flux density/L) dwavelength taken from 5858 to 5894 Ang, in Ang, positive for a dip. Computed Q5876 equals 2.4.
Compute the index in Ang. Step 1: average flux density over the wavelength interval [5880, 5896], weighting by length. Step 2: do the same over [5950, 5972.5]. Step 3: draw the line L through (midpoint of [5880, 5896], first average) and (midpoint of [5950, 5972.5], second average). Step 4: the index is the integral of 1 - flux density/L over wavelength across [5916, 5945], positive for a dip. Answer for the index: -2.6 Ang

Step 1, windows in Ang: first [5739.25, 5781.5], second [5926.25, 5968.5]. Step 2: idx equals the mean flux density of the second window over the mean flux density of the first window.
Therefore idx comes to 0.97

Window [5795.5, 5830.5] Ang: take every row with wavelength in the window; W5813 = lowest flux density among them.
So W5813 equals 7.54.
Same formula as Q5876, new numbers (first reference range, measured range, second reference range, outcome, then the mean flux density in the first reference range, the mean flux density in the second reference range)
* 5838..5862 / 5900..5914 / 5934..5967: -0.8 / 8.48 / 8.41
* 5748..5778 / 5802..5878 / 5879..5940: -1.8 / 8.52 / 8.41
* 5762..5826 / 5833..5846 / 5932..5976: -0.4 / 8.54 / 8.42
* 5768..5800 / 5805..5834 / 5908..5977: -1.6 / 8.41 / 8.52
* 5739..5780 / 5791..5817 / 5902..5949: 0.5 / 8.64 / 8.68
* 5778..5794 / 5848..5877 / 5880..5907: -1.0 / 8.48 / 8.02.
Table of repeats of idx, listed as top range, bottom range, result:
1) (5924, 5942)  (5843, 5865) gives 1.04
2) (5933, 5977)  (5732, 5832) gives 0.97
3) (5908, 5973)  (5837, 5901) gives 1.03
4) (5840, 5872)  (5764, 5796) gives 1.00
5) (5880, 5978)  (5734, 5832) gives 0.97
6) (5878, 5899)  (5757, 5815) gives 0.91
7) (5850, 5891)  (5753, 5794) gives 0.98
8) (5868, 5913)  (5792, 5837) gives 0.97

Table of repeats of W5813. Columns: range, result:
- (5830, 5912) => 6.27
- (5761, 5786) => 7.47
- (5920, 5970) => 6.93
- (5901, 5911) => 8.73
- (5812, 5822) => 8.1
